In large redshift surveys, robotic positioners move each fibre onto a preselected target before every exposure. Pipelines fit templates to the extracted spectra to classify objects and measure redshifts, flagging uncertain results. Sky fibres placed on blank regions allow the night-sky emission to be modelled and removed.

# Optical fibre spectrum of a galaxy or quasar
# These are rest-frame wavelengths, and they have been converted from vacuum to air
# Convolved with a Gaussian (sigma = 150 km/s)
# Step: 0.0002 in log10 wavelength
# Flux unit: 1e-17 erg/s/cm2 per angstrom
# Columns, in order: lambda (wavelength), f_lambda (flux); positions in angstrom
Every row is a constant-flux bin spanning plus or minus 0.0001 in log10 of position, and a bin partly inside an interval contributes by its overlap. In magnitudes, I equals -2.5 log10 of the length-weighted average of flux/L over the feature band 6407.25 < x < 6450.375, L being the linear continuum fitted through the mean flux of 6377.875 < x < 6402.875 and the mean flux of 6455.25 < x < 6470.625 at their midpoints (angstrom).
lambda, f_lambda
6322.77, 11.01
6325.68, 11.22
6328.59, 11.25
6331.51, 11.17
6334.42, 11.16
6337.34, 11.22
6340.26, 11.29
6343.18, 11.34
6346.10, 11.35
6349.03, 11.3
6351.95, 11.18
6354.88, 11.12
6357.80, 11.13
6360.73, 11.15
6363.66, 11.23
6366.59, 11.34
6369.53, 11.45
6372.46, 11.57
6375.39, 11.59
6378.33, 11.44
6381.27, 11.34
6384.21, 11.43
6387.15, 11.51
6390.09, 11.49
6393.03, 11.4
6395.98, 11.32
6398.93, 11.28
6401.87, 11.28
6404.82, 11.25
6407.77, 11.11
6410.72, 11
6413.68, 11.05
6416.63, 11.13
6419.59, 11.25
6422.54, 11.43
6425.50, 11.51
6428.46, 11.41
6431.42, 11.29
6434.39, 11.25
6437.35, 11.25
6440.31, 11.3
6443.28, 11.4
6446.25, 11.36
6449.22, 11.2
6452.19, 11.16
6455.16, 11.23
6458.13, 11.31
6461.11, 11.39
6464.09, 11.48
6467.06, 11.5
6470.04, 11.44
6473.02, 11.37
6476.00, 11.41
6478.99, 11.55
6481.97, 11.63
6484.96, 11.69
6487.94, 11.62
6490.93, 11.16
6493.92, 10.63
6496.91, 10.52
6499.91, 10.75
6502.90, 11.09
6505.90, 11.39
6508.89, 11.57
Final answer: 0.01 mag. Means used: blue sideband 11.4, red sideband 11.4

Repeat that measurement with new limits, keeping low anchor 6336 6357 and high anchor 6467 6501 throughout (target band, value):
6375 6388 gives -0.018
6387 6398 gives -0.014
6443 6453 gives -0.001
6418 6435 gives -0.009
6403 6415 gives 0.015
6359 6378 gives -0.013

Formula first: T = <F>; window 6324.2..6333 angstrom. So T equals 11.2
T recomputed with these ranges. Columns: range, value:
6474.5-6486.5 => 11.6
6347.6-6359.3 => 11.2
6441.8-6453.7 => 11.3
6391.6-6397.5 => 11.3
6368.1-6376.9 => 11.5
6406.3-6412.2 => 11.1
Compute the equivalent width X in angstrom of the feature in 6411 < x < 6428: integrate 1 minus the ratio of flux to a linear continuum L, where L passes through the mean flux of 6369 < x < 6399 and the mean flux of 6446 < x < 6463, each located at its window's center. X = 0.1 angstrom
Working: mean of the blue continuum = 11.4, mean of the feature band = 11.3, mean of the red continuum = 11.3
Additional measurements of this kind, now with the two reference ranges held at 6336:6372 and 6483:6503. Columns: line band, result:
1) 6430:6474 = -0.77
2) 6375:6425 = -0.47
